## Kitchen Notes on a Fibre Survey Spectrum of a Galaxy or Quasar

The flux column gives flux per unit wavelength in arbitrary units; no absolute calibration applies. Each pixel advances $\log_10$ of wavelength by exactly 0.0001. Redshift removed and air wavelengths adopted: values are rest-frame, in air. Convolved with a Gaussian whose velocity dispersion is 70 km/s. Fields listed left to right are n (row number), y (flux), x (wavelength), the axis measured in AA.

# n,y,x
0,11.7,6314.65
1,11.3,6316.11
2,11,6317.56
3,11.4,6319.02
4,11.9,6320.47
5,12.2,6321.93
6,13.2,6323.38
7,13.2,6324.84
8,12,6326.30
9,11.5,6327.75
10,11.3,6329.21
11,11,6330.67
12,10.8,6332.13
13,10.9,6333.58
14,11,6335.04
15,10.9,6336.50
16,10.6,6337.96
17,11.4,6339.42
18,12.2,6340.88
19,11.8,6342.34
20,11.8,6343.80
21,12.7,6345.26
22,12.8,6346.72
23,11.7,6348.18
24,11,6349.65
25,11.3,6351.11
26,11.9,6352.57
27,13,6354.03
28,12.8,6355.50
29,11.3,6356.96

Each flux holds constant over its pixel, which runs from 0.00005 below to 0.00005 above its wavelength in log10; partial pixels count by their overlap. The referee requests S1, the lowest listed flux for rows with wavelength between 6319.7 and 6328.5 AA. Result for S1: 11.5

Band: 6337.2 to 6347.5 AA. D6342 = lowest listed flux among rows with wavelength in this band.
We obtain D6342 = 10.6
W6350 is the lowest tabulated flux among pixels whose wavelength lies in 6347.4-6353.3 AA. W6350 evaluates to 11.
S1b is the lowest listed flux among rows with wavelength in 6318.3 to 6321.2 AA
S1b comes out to 11.4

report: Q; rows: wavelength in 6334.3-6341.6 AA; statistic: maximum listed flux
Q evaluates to 12.2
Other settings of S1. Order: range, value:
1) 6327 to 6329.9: 11.3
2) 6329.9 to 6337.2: 10.8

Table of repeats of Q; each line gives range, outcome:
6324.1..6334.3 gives 13.2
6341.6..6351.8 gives 12.8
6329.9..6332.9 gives 11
